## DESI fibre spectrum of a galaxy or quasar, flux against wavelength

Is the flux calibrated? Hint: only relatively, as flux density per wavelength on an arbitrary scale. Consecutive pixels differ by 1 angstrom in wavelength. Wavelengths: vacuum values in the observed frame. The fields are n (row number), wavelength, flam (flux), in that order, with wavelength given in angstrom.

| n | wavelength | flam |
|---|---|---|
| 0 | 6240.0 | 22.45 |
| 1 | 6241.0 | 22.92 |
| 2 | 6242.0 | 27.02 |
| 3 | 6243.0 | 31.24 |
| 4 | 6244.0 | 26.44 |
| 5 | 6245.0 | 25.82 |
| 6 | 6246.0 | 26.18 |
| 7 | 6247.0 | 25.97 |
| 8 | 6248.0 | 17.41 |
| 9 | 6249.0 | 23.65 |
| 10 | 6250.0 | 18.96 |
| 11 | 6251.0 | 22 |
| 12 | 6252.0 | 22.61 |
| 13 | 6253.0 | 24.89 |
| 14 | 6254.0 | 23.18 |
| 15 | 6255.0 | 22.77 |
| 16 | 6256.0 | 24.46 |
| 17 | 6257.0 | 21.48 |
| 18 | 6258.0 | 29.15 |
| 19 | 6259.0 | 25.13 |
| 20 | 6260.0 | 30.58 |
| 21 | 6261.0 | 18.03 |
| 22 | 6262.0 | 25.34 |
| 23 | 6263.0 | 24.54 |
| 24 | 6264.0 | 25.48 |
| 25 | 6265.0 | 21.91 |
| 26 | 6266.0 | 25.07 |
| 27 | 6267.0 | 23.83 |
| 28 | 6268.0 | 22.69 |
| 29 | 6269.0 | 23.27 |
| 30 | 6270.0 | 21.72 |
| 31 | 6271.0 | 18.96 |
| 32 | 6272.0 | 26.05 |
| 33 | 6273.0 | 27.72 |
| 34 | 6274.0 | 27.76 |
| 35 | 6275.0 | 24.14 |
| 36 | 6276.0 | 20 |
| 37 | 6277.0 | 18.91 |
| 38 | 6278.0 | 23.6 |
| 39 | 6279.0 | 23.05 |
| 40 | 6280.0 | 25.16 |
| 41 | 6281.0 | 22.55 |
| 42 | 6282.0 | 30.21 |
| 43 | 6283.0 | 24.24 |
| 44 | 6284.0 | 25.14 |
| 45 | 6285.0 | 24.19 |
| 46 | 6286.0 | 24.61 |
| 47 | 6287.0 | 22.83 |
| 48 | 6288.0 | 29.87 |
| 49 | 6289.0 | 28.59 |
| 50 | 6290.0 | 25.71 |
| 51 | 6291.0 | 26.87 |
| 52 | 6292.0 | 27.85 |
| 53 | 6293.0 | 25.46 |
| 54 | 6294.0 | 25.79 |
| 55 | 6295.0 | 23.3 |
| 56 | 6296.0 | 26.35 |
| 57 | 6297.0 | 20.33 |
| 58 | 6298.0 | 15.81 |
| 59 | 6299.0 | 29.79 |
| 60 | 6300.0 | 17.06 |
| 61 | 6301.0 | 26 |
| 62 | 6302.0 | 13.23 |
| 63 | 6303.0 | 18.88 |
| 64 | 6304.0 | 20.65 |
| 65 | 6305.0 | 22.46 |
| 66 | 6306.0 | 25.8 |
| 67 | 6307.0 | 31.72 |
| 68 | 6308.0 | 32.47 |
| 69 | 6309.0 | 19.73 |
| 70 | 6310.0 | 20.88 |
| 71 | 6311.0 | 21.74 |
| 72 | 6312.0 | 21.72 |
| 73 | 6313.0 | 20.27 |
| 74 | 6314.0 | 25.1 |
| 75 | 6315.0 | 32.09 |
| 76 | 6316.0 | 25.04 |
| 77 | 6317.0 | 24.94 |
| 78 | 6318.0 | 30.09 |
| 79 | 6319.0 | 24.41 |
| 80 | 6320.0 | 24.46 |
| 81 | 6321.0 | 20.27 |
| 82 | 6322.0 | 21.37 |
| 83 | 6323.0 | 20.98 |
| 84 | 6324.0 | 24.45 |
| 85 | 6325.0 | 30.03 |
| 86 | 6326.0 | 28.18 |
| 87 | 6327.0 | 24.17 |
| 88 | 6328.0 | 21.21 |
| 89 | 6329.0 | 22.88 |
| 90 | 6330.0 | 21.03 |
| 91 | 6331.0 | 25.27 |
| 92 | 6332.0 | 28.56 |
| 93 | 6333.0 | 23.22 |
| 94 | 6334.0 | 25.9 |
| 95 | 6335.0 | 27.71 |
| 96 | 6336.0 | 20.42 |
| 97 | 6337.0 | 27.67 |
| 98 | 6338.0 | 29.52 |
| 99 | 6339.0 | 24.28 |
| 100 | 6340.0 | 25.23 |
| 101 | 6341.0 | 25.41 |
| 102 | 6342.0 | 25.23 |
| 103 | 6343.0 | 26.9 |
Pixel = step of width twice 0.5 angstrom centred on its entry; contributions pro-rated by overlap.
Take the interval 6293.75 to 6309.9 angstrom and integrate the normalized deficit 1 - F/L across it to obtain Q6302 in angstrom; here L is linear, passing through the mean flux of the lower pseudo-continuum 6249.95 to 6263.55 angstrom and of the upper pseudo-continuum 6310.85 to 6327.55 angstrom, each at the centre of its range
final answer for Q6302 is 1.0 angstrom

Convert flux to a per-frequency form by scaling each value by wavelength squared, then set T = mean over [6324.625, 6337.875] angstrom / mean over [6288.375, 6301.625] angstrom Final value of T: 1.0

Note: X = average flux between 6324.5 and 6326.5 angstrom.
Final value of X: 29.1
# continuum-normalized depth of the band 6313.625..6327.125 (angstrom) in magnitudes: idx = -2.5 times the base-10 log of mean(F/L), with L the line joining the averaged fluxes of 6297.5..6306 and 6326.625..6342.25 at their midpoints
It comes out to -0.105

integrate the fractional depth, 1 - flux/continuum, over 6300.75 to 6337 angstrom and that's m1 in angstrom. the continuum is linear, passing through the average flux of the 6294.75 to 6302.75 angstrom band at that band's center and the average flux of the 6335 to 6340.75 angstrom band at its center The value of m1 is -0.93 angstrom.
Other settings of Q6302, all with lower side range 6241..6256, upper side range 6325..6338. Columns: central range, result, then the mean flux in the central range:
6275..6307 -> 1.03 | 23.8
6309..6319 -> 0.19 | 24.4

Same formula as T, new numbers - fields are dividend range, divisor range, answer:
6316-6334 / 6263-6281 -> 1.06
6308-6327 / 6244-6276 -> 1.04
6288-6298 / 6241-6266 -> 1.05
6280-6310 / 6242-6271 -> 1.03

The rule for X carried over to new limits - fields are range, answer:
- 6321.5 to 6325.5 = 24.2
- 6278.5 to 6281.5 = 23.6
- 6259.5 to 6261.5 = 24.3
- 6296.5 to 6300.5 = 20.7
